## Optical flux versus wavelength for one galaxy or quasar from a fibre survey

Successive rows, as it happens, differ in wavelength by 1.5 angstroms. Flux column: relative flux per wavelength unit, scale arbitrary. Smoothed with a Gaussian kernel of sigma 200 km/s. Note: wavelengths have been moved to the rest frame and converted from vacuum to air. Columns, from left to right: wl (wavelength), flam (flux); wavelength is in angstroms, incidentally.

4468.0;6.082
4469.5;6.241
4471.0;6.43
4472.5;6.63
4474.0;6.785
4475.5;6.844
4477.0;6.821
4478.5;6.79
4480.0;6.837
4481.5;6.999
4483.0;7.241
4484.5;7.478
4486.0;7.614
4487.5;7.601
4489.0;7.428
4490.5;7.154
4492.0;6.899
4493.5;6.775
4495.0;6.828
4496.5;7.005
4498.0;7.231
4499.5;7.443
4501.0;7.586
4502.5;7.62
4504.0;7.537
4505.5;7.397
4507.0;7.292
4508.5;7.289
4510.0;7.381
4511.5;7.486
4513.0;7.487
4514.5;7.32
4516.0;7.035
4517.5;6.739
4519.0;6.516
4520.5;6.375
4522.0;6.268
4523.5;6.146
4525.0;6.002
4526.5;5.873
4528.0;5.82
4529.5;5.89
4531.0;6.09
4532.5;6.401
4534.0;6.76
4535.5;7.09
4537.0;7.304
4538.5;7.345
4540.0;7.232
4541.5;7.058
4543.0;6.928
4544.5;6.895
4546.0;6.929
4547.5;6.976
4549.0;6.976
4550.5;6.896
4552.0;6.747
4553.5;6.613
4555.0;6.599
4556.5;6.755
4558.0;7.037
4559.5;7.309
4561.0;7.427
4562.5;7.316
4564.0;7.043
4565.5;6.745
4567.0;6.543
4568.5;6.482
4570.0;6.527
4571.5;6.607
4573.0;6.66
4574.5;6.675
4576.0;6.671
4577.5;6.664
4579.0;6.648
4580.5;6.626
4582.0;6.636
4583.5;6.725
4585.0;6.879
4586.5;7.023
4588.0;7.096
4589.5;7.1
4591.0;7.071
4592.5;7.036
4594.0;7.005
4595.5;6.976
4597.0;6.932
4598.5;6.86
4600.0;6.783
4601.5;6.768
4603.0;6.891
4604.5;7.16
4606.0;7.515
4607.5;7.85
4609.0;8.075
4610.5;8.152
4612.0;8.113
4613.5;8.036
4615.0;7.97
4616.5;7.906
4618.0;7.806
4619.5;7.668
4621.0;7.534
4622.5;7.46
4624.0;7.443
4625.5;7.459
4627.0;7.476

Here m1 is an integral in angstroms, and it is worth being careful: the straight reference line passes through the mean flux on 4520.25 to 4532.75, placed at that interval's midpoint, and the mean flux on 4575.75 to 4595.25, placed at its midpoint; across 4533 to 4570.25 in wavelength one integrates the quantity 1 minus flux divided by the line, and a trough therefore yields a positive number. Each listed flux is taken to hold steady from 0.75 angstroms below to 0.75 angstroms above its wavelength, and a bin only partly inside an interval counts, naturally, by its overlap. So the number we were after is -3.1 angstroms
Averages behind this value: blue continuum 6.07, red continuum 6.87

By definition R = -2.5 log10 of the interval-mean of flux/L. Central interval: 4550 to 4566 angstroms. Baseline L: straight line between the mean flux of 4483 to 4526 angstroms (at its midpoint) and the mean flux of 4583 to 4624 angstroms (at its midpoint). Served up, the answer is 0.04 mag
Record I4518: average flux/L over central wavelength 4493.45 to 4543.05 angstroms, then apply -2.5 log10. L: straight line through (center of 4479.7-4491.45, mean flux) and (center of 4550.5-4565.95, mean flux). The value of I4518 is 0.04 mag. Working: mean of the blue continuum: 7.3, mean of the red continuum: 6.96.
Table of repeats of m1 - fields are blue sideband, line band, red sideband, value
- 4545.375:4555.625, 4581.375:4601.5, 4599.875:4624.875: 1.14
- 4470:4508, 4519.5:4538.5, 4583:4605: 1.84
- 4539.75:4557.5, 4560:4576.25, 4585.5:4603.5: 0.26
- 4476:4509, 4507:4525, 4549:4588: 0.51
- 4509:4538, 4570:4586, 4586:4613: 0.91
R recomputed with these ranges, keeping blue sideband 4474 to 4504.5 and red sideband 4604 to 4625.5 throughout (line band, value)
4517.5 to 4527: 0.17 mag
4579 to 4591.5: 0.11 mag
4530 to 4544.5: 0.08 mag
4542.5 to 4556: 0.09 mag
